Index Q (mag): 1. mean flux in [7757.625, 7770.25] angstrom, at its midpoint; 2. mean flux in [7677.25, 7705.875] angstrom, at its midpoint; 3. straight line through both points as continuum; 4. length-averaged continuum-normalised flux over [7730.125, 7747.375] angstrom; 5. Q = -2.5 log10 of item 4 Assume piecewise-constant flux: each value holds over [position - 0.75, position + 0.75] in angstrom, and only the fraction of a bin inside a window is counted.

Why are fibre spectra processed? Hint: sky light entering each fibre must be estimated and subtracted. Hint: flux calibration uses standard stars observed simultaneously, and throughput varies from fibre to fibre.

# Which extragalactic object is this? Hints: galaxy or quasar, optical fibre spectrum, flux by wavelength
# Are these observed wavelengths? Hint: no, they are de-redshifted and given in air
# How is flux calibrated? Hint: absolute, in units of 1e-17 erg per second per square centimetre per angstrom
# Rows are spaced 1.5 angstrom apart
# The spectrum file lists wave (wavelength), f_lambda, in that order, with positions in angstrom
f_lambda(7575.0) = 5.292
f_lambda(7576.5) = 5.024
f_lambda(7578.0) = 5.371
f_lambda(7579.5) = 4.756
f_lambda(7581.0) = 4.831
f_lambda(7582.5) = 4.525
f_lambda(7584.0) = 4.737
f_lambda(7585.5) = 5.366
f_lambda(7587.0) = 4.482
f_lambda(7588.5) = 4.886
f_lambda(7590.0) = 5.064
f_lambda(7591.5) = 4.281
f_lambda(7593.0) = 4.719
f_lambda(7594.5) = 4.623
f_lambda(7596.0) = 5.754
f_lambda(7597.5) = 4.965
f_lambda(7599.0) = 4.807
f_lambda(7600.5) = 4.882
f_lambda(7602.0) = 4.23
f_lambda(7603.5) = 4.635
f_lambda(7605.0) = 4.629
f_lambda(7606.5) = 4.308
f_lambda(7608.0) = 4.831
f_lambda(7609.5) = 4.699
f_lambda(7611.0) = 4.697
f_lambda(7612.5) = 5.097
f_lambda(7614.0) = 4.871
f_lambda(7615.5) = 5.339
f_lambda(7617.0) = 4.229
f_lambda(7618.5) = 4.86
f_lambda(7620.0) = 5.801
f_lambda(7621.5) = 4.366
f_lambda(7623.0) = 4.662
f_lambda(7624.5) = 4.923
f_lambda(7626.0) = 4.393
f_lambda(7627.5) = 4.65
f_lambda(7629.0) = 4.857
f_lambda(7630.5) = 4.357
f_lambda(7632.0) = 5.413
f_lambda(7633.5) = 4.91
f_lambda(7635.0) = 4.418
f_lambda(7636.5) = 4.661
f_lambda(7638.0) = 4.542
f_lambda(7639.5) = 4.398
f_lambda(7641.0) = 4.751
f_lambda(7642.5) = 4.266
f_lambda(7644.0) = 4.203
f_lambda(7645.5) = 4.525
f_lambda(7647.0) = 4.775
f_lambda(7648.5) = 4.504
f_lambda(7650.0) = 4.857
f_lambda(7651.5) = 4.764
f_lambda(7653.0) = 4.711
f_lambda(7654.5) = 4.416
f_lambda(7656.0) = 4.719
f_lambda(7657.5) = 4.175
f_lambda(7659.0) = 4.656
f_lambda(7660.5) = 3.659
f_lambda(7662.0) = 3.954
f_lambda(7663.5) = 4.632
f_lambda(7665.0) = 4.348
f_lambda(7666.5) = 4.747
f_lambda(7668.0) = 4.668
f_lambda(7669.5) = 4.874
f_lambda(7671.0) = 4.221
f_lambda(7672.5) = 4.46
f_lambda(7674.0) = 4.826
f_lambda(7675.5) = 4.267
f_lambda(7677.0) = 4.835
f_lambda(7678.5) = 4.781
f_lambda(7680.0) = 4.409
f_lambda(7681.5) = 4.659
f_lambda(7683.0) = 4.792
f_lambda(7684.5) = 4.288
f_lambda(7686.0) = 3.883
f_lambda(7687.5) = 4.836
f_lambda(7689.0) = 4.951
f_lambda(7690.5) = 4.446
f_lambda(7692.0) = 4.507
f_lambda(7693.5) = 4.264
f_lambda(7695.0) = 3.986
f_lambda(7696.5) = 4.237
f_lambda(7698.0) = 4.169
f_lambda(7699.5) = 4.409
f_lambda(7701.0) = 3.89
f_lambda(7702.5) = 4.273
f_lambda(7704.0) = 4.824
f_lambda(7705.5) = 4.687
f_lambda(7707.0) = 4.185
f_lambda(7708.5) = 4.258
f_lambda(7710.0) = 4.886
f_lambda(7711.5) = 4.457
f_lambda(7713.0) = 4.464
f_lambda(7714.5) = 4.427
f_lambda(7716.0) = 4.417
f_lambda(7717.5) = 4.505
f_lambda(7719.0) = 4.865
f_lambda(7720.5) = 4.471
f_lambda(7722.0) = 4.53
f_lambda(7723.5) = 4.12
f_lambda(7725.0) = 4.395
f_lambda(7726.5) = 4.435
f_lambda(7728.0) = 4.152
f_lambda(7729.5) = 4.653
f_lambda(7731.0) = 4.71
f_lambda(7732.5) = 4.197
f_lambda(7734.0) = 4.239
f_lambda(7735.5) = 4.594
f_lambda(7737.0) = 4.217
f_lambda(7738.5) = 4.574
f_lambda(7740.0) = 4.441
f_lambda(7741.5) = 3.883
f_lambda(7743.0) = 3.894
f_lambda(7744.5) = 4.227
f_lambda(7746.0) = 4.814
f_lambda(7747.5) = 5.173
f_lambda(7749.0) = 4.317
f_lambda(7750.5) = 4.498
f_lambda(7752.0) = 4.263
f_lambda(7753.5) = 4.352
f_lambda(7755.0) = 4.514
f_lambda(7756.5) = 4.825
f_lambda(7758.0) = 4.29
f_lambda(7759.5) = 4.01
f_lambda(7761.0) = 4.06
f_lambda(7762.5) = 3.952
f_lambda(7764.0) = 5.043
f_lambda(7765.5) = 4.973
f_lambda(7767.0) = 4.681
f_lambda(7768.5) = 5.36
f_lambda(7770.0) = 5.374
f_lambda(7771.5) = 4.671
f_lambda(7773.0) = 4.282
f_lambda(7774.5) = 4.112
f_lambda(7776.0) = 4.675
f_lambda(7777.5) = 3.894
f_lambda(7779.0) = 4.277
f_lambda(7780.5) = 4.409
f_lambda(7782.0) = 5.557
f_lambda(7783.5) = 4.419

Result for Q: 0.04 mag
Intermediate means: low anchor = 4.44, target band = 4.38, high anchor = 4.62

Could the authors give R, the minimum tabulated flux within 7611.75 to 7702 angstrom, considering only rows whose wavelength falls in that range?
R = 3.659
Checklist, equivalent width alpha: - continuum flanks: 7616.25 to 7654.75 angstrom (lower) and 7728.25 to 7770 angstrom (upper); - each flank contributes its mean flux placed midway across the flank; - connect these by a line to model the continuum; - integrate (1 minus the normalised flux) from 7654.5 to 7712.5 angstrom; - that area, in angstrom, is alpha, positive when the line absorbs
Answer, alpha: 1.8 angstrom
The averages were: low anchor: 4.67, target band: 4.45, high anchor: 4.48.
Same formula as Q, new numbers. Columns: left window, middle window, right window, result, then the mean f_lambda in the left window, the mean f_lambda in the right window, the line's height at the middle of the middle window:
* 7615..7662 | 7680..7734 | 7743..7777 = 0.036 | 4.62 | 4.55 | 4.58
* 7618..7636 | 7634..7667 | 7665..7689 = 0.049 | 4.8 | 4.57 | 4.69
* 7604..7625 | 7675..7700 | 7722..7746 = 0.015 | 4.8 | 4.34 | 4.52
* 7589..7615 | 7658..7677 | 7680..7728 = 0.024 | 4.78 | 4.43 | 4.55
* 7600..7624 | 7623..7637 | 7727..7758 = -0.004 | 4.76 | 4.42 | 4.71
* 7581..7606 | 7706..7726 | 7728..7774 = 0.023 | 4.78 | 4.49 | 4.56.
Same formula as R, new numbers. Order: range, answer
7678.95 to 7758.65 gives 3.883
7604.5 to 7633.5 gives 4.229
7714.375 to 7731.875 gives 4.12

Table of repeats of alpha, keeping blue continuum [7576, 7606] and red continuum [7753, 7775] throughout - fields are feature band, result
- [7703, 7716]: 0.4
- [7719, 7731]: 0.5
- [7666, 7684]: 0.3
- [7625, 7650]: 0.8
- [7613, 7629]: -0.1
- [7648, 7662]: 0.8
